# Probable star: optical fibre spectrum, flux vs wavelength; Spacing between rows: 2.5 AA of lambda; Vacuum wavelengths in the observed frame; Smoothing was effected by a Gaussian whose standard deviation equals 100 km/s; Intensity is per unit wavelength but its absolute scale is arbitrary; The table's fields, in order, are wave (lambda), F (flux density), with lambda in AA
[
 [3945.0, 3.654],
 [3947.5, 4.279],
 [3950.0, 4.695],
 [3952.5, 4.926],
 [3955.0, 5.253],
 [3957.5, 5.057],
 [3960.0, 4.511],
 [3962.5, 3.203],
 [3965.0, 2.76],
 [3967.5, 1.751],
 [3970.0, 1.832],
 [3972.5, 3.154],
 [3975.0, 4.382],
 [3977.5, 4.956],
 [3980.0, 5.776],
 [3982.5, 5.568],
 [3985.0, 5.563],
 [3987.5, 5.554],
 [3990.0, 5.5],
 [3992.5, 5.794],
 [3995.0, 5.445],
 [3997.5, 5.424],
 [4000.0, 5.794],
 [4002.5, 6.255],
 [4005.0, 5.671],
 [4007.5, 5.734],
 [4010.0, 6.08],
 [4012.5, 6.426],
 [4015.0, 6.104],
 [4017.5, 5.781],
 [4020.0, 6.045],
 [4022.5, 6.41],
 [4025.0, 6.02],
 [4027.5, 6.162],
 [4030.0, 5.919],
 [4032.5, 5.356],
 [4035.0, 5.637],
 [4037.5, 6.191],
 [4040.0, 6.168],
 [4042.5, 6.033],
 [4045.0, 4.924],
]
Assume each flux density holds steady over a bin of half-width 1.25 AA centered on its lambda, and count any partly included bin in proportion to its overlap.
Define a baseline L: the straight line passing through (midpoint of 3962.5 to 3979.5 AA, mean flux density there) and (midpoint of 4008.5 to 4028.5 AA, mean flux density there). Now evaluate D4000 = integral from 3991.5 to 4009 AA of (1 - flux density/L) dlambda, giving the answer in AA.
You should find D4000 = -2.5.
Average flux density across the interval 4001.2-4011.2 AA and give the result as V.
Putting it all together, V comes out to 5.93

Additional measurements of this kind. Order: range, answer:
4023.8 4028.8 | 6.09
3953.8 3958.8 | 5.15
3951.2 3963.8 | 4.58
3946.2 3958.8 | 4.84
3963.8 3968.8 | 2.25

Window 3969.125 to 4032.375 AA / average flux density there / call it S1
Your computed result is 5.51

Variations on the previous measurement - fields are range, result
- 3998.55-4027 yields 6.03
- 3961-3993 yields 4.26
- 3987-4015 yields 5.81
